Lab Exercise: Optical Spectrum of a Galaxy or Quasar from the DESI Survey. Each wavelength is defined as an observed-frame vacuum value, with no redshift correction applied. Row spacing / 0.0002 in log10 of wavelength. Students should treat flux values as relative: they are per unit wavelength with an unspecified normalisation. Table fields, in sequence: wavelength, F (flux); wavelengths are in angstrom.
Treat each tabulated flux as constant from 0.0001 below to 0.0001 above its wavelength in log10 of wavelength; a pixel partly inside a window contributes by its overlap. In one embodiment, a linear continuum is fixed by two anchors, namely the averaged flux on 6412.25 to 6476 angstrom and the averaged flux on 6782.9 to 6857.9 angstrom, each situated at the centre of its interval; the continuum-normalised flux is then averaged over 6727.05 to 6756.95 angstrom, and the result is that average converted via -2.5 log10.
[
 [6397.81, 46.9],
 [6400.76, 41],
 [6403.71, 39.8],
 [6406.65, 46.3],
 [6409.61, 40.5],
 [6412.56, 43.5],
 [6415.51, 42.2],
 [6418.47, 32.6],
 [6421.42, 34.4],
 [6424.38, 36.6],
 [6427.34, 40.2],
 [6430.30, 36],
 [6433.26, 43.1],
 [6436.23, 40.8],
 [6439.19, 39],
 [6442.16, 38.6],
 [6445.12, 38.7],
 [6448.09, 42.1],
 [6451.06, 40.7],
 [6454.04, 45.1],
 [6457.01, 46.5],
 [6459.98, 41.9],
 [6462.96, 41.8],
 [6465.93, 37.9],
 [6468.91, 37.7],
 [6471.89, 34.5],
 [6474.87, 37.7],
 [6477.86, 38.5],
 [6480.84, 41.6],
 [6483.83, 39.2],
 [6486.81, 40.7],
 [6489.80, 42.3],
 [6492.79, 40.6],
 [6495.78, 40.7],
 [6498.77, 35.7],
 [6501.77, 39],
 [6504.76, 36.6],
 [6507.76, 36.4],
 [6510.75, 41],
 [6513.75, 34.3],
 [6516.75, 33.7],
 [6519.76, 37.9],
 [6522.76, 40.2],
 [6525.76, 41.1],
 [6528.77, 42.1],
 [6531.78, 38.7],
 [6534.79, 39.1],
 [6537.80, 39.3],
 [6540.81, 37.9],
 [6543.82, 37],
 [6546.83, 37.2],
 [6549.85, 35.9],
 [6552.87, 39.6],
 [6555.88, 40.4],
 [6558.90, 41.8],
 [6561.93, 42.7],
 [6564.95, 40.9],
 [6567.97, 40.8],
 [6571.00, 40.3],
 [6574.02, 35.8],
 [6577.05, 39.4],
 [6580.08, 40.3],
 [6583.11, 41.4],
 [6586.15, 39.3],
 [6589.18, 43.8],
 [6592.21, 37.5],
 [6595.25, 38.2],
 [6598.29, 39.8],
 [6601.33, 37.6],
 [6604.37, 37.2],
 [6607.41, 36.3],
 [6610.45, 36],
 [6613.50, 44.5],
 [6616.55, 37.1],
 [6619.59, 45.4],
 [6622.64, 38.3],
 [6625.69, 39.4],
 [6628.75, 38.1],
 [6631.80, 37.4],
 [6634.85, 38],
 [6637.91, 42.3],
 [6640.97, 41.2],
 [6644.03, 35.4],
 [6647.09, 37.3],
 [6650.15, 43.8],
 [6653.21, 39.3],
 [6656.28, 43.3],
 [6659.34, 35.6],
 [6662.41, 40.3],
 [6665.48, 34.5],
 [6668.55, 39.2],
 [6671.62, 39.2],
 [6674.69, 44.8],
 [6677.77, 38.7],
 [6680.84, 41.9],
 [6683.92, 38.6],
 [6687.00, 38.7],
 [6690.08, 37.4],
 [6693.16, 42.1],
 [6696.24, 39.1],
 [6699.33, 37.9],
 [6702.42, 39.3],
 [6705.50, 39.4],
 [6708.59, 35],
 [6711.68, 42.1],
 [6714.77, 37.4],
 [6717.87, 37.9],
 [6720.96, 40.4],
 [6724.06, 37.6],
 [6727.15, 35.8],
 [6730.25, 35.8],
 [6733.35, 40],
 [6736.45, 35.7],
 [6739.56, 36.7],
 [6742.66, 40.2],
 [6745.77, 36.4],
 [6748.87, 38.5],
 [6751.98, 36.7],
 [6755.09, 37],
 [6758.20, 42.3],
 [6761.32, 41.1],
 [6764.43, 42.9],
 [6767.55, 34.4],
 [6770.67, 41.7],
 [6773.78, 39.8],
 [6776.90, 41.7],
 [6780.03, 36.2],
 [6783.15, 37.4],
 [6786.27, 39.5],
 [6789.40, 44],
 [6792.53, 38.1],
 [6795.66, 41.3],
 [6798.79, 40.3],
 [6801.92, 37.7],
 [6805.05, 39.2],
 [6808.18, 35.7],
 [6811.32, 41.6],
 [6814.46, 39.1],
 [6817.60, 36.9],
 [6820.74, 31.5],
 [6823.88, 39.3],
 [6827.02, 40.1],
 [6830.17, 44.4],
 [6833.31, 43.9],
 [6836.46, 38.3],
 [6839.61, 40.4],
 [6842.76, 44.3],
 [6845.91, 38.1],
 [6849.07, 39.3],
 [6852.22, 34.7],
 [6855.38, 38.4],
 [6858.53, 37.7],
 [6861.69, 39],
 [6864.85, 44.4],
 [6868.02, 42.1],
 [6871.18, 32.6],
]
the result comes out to 0.056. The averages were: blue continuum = 39.6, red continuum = 39.3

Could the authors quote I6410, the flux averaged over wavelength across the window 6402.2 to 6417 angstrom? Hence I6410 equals 42.5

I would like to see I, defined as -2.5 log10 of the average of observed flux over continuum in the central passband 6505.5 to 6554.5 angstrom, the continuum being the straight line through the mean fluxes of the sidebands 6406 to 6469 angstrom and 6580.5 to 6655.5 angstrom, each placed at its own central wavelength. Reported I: 0.045 mag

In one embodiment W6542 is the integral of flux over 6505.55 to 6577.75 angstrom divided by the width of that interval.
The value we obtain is 38.9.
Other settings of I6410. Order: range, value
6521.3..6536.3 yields 40.2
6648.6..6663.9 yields 40.5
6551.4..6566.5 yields 41.1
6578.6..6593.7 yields 40.5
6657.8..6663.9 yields 38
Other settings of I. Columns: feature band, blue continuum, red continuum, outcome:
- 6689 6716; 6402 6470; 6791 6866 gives 0.02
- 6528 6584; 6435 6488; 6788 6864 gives 0.01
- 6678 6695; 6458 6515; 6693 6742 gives -0.04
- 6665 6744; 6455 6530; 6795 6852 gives 0.02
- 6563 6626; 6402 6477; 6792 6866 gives 0.00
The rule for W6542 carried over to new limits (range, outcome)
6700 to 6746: 38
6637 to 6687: 39.6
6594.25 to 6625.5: 39.1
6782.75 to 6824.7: 38.7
